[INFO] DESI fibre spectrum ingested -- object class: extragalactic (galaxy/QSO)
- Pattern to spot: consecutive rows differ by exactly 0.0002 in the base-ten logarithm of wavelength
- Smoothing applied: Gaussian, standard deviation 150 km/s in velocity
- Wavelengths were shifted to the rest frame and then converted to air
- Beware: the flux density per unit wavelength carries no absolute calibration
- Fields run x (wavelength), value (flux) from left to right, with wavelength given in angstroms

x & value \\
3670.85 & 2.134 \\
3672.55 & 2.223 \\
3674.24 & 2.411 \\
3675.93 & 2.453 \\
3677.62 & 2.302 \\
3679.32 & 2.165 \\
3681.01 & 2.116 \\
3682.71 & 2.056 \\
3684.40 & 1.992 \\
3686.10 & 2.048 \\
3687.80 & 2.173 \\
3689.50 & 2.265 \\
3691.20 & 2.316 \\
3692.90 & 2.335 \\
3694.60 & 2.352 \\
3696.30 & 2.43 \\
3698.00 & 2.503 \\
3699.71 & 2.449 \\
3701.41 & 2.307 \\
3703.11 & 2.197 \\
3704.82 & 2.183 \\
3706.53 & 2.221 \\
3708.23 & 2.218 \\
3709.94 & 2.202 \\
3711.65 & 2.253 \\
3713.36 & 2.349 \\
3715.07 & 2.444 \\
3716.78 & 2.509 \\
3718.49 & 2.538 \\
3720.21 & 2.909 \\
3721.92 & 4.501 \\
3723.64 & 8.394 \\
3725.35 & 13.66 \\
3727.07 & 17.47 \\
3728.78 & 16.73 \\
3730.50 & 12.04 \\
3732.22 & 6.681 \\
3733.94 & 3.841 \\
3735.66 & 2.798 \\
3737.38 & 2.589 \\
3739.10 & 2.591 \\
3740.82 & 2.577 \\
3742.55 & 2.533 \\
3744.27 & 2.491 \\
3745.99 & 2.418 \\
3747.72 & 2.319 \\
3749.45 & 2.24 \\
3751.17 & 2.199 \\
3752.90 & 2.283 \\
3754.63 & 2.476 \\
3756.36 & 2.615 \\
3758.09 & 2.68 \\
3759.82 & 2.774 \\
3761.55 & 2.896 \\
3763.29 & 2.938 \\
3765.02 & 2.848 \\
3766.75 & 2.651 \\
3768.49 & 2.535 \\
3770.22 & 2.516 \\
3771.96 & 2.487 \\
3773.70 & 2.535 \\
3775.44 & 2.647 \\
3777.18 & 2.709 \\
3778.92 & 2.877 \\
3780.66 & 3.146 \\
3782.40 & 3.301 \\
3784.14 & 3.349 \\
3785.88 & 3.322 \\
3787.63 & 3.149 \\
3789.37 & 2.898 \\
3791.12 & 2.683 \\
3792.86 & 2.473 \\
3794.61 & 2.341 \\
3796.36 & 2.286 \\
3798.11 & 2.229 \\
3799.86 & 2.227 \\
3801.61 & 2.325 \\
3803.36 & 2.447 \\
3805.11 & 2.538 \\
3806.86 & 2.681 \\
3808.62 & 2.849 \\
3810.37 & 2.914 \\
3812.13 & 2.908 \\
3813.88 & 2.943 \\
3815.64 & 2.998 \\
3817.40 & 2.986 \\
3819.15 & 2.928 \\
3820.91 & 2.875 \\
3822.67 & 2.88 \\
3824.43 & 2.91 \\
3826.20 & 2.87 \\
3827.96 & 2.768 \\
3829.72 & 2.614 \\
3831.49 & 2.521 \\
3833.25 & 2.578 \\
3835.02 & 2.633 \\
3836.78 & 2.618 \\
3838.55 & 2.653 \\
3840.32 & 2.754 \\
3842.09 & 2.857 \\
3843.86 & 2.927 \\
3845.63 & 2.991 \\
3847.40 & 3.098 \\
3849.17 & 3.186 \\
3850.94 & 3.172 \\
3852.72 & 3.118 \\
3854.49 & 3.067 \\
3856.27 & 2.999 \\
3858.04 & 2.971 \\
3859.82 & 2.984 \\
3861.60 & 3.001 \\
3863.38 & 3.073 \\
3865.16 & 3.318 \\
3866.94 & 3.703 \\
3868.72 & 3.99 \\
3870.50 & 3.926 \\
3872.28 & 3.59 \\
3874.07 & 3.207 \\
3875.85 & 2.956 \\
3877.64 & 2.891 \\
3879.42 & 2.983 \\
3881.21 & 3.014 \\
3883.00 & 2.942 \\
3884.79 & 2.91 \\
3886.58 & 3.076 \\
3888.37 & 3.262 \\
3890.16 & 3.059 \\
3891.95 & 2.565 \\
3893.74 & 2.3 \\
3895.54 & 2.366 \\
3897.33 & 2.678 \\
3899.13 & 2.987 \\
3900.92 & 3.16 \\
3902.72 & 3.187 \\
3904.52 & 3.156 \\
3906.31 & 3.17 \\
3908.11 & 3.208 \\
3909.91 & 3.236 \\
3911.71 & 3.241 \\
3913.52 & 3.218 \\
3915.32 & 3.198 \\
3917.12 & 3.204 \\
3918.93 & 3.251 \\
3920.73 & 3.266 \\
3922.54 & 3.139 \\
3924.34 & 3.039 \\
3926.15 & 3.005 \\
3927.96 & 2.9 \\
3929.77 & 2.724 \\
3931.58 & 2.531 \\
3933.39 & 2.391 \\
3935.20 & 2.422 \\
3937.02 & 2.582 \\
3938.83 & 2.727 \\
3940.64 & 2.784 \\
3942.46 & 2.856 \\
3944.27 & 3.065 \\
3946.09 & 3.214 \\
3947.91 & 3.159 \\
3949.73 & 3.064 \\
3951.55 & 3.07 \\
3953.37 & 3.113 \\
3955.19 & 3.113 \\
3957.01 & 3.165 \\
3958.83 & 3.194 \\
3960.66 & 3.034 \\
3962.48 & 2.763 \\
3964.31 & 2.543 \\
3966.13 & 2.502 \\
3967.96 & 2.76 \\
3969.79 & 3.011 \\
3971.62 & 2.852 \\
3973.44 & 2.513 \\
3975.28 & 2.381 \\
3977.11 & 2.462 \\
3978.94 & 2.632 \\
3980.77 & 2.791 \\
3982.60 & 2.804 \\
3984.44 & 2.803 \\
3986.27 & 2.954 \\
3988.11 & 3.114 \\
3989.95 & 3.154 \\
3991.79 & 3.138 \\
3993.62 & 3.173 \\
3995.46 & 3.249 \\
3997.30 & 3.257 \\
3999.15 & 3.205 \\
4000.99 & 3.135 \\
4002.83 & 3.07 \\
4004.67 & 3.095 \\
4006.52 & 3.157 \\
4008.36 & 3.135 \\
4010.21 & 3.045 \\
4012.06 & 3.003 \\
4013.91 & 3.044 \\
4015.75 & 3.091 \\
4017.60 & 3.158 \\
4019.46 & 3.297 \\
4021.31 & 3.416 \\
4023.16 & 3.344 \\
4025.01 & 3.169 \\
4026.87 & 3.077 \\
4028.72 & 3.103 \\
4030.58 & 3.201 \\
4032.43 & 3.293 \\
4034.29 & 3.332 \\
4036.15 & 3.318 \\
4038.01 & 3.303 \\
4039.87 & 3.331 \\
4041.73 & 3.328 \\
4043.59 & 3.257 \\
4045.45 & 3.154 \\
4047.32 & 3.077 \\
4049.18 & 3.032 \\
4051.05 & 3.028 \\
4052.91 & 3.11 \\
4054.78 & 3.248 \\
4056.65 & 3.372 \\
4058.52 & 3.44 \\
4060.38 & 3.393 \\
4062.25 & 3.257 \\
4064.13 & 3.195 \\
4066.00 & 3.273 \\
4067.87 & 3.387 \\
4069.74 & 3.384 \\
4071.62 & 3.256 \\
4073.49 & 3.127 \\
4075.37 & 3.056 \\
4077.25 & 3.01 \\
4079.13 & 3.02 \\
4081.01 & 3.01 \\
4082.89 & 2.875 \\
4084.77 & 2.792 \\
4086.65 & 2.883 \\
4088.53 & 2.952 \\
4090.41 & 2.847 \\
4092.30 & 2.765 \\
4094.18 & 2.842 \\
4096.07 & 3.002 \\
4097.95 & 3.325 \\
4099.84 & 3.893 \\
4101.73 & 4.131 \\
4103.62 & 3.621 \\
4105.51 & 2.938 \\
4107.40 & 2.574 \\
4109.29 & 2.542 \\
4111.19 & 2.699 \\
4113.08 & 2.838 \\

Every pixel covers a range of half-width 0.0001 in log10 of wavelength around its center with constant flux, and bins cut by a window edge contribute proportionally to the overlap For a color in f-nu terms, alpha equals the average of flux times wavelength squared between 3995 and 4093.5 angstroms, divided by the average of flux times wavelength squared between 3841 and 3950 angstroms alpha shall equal 1.12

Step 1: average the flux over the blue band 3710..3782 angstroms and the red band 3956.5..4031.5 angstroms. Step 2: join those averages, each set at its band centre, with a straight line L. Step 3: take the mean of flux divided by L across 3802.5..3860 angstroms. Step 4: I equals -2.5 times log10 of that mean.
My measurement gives 0.28 mag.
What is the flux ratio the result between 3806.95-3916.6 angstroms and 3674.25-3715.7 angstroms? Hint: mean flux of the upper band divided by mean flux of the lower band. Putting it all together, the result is 1.32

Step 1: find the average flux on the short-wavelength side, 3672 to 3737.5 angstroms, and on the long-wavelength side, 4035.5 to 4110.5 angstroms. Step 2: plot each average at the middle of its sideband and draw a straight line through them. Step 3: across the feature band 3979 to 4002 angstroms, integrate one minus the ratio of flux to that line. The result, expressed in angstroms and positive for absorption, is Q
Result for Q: 2.07 angstroms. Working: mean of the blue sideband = 4.03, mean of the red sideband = 3.16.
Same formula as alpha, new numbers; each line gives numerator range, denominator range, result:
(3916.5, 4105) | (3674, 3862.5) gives 1.09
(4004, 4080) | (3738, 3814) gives 1.38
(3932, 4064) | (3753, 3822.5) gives 1.24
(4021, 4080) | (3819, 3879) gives 1.18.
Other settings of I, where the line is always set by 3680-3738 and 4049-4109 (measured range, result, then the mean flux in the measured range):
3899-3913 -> 0.15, 3.18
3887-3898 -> 0.33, 2.72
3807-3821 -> 0.33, 2.92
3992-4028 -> 0.06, 3.16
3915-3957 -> 0.21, 2.95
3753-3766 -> 0.45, 2.72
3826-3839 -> 0.42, 2.65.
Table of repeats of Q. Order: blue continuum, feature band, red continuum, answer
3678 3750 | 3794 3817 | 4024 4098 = 6.8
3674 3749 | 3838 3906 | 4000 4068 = 9.0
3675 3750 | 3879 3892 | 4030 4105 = 1.9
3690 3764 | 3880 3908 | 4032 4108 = 5.0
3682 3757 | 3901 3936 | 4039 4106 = 4.5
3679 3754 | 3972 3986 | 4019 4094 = 2.8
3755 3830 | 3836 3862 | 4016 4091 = -1.0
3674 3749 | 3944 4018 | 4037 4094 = 7.2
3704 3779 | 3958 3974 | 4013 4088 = 2.8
